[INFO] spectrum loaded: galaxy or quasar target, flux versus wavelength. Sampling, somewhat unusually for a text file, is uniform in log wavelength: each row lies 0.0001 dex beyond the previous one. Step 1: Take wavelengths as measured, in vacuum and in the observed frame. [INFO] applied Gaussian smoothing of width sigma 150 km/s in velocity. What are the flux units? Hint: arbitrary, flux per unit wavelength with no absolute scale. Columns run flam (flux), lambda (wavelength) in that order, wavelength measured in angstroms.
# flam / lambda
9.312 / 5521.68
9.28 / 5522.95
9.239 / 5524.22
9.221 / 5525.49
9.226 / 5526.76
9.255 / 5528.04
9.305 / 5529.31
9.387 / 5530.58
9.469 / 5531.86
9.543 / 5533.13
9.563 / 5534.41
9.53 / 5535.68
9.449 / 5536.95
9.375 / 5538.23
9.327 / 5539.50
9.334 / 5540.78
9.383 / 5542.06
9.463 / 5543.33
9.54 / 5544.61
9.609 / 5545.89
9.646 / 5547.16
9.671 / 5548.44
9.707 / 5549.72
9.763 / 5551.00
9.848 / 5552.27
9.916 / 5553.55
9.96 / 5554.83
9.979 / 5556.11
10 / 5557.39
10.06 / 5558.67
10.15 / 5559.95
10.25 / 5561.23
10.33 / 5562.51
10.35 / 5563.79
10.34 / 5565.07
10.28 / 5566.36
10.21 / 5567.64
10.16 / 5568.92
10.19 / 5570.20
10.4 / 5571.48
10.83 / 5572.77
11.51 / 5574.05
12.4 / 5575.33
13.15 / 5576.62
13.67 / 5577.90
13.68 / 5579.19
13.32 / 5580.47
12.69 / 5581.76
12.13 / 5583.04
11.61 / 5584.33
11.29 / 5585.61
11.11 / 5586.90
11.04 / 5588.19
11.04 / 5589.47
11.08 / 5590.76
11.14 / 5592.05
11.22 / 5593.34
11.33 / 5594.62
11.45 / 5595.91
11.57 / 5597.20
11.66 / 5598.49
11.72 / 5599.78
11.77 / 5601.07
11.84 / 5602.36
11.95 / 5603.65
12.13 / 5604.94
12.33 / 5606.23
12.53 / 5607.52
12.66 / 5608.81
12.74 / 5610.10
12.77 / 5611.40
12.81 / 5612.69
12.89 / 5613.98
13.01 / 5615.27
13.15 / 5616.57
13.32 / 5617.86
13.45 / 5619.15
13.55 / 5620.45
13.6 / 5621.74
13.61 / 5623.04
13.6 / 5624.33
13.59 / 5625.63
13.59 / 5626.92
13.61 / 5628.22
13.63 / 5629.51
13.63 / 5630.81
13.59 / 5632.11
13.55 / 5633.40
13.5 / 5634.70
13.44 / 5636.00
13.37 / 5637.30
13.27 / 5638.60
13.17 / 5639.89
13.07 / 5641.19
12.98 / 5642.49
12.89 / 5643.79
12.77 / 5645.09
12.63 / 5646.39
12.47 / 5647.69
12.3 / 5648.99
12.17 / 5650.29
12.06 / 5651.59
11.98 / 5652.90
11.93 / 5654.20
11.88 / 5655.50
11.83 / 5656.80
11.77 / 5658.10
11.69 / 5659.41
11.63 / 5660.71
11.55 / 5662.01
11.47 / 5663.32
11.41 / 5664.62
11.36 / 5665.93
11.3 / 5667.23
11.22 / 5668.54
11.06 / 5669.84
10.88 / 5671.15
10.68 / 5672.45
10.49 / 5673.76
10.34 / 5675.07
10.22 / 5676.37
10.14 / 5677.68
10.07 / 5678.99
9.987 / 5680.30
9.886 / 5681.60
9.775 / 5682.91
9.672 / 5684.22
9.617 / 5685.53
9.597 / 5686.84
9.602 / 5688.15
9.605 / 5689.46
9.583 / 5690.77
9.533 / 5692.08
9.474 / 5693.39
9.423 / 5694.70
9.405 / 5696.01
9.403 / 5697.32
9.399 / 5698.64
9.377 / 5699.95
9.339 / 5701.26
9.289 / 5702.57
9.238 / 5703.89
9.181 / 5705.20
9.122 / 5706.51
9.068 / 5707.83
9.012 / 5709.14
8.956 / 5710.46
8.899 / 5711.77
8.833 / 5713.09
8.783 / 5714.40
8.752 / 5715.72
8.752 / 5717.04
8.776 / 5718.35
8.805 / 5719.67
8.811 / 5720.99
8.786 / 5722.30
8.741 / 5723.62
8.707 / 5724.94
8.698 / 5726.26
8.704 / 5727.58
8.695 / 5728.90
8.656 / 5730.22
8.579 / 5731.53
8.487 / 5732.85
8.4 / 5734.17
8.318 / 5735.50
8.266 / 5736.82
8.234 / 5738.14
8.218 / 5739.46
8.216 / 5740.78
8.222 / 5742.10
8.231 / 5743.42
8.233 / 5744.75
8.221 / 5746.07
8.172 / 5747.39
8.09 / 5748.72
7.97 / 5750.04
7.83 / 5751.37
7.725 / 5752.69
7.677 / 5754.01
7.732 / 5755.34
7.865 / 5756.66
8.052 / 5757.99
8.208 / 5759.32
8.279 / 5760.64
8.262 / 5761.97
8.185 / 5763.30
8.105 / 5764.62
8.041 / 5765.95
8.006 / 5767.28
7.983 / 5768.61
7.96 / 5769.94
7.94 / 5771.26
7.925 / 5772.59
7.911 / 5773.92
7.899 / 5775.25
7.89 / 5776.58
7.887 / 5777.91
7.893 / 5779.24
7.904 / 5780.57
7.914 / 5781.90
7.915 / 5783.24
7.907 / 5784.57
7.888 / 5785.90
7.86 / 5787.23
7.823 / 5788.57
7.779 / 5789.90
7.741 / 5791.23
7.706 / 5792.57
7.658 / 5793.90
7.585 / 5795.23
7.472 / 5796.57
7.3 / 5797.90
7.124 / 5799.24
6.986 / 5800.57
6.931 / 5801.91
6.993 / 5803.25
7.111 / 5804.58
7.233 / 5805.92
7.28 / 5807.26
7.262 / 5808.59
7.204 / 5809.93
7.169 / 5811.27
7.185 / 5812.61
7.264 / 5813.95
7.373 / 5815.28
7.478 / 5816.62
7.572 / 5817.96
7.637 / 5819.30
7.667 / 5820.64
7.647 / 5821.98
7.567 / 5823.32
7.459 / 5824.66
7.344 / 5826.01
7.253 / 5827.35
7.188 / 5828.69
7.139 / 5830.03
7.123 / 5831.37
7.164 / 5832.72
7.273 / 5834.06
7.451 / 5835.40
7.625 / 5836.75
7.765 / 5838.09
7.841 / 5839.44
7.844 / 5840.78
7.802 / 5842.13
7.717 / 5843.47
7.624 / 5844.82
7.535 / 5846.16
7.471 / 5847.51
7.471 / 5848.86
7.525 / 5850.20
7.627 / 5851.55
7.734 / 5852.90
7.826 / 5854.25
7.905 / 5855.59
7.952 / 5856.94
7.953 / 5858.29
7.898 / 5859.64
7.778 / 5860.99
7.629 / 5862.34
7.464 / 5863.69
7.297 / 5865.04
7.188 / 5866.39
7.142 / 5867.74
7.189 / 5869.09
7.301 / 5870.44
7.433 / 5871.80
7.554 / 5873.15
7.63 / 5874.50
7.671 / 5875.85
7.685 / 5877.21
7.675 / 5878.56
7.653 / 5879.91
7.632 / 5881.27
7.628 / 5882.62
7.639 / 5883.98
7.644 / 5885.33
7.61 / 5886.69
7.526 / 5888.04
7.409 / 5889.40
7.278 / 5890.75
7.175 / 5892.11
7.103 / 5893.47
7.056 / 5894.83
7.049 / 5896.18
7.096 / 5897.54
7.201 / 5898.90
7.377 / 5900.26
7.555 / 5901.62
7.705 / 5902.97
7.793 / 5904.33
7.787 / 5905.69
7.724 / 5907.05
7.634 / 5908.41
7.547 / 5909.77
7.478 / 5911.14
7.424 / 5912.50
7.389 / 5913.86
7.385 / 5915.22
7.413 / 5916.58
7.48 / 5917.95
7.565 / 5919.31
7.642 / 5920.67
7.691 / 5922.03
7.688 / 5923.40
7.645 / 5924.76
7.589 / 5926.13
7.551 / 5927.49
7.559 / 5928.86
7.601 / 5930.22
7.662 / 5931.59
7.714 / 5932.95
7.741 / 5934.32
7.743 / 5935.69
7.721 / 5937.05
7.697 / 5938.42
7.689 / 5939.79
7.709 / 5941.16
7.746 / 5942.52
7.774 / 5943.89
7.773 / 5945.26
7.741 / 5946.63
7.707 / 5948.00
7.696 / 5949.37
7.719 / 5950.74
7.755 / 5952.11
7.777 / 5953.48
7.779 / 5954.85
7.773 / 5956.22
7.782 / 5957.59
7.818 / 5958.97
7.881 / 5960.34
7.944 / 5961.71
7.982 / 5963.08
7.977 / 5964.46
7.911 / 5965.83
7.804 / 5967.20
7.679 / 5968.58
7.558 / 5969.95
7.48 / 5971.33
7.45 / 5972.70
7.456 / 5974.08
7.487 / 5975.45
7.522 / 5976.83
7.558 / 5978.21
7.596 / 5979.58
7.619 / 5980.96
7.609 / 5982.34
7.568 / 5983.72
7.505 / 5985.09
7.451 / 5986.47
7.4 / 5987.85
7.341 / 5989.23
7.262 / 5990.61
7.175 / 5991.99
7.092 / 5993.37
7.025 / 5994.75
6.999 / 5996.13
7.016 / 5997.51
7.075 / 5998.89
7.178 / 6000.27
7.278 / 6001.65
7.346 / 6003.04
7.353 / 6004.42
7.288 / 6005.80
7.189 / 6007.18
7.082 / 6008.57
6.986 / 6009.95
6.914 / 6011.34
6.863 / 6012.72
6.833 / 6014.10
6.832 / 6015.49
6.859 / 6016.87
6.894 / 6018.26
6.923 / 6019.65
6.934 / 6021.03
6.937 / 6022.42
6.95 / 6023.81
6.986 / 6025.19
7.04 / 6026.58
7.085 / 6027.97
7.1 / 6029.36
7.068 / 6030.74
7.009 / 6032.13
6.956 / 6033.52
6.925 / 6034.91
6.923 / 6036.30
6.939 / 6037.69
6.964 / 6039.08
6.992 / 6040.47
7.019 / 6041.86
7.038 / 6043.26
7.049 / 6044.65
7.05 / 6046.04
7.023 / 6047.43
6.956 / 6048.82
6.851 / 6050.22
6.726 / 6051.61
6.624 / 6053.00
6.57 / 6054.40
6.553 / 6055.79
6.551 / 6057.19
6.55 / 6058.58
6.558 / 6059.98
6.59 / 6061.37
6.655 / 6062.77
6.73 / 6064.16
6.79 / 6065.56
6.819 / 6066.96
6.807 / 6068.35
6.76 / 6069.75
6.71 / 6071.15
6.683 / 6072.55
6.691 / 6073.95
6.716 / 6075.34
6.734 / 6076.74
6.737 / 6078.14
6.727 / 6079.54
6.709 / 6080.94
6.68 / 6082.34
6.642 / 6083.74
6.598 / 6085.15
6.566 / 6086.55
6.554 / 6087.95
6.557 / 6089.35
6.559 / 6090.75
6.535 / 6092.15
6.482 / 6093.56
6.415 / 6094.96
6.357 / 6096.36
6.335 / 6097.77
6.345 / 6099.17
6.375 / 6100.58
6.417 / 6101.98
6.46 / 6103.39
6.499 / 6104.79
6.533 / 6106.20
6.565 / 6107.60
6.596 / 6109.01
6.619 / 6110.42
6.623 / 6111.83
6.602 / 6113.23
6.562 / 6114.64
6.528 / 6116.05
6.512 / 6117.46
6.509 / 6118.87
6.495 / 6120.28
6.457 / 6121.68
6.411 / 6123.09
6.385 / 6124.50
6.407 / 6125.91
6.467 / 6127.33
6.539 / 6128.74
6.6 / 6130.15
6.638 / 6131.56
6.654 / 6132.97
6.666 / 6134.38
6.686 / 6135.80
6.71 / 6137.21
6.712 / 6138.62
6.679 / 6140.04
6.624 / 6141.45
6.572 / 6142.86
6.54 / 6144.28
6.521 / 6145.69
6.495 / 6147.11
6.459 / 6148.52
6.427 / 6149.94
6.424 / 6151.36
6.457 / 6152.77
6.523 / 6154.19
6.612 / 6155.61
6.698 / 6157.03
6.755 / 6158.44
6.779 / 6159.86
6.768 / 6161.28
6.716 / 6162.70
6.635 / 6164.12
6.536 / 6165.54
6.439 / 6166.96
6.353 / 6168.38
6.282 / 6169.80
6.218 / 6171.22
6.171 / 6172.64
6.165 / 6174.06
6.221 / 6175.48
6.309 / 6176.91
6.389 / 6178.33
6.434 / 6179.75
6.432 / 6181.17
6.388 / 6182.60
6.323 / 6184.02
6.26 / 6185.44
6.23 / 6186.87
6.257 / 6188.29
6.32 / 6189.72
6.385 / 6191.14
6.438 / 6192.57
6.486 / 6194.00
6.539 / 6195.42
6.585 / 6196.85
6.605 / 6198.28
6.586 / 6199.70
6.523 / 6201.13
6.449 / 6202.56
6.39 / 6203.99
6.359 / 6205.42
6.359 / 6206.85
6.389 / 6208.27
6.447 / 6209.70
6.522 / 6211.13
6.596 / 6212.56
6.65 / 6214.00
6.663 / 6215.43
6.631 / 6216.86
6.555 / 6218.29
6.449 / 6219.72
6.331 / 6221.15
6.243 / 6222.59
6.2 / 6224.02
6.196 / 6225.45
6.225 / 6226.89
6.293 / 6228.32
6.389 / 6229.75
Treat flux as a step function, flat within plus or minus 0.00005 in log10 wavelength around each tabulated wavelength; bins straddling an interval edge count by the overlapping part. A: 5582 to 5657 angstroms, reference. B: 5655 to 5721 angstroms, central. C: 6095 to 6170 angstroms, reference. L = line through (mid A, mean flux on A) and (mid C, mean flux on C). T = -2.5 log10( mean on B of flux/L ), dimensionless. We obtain 0.18 mag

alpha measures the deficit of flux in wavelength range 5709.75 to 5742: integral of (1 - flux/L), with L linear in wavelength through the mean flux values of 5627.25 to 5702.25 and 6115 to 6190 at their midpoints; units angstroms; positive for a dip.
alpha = 6.3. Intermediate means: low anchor 11.3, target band 8.62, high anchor 6.49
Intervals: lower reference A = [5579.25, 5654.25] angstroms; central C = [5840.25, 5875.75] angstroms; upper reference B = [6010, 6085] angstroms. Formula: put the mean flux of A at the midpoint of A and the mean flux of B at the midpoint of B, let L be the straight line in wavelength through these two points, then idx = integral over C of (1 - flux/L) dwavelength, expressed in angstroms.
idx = 6.7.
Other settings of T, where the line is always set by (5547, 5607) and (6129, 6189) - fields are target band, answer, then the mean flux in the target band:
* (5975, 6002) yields 0.074 mag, 7.34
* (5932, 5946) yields 0.070 mag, 7.73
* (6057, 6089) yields 0.078 mag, 6.68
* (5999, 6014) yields 0.084 mag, 7.13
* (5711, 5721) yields 0.140 mag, 8.8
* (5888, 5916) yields 0.153 mag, 7.41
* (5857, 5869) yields 0.173 mag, 7.55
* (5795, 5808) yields 0.284 mag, 7.19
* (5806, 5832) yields 0.242 mag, 7.36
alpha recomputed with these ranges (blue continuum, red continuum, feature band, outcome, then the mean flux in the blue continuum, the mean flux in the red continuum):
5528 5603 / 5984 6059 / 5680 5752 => 4.2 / 10.6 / 7.01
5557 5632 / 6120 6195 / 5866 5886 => 3.7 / 12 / 6.48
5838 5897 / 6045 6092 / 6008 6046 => -0.5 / 7.55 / 6.7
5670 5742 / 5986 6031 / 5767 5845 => 8.7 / 9.22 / 7.08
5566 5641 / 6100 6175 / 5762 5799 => 9.2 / 12.4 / 6.53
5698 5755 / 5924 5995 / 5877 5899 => 1.4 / 8.61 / 7.63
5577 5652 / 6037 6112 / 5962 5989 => 1.2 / 12.6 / 6.67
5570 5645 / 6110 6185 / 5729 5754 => 6.4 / 12.5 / 6.51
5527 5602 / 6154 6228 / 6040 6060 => 1.5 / 10.6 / 6.44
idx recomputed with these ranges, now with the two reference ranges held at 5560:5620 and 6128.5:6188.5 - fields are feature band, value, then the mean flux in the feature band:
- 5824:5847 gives 4.89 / 7.48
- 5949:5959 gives 0.76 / 7.76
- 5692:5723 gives 4.64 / 9.09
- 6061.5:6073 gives 0.95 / 6.74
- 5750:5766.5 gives 3.59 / 8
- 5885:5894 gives 1.61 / 7.38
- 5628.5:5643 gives -2.59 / 13.4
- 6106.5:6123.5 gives 0.89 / 6.54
